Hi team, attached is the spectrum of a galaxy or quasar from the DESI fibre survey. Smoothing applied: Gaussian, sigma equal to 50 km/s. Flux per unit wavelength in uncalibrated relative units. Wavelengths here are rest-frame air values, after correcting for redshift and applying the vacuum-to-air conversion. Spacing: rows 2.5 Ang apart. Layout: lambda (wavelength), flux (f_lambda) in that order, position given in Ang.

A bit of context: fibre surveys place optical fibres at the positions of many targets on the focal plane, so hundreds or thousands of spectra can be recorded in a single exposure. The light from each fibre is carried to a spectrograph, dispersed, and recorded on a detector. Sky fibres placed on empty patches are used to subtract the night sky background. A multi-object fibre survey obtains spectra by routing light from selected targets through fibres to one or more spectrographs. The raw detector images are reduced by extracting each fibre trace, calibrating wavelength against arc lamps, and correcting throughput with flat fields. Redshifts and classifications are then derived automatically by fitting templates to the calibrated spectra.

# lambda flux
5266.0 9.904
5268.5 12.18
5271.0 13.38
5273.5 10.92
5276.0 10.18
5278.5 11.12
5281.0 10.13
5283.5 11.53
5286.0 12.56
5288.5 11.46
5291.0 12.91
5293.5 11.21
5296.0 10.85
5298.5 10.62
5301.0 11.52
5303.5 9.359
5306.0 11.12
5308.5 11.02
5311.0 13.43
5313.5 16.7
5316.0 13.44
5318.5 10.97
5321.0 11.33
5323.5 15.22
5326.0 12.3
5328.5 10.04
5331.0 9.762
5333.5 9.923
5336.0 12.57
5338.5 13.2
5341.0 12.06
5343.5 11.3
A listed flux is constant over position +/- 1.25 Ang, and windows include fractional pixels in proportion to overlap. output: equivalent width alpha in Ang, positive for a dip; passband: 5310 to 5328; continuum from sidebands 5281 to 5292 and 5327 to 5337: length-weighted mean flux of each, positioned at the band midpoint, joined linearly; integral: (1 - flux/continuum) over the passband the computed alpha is -3.7 Ang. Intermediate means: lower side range 11.9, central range 13.2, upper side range 10.6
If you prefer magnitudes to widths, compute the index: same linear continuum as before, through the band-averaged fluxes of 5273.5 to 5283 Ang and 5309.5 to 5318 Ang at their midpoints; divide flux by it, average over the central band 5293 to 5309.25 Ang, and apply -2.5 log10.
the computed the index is 0.19 mag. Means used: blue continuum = 10.6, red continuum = 14.1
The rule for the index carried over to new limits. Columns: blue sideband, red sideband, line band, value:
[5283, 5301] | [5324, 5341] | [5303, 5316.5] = -0.10 mag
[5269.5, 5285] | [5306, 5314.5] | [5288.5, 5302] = 0.08 mag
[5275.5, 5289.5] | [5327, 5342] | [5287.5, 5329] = -0.07 mag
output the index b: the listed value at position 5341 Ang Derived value 12.06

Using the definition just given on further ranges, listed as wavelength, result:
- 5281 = 10.13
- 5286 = 12.56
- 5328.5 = 10.04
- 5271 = 13.38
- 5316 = 13.44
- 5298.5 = 10.62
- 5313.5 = 16.7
